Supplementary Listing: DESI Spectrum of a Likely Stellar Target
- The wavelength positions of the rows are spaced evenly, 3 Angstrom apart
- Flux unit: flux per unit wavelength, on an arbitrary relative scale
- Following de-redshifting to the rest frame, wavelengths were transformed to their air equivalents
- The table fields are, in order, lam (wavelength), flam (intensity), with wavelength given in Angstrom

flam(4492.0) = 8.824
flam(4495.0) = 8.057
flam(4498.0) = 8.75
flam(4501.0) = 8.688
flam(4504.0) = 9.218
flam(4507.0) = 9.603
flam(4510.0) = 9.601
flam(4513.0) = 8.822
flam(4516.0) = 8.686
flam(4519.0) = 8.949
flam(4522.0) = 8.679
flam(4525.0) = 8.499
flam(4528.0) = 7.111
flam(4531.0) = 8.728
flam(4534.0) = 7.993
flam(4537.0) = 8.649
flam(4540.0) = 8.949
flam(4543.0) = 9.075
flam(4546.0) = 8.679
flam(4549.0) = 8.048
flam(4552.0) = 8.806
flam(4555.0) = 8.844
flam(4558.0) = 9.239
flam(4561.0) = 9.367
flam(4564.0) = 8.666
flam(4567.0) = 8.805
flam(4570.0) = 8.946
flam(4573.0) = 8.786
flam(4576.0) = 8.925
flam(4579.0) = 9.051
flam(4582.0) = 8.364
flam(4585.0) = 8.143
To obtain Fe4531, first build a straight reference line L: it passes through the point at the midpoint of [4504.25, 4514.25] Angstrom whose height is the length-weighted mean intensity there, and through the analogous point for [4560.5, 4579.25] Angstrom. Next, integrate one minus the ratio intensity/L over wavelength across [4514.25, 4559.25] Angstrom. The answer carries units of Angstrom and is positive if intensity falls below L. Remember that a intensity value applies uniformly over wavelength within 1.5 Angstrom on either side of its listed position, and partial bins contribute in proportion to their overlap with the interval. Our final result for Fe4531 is 2.69 Angstrom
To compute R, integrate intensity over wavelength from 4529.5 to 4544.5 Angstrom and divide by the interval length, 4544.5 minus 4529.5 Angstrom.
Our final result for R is 8.68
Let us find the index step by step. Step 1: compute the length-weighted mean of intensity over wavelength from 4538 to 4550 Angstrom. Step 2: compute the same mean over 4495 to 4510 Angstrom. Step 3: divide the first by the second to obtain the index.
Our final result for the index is 0.97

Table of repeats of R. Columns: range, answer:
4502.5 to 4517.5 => 9.19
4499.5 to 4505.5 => 8.95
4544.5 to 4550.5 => 8.36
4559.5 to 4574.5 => 8.91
